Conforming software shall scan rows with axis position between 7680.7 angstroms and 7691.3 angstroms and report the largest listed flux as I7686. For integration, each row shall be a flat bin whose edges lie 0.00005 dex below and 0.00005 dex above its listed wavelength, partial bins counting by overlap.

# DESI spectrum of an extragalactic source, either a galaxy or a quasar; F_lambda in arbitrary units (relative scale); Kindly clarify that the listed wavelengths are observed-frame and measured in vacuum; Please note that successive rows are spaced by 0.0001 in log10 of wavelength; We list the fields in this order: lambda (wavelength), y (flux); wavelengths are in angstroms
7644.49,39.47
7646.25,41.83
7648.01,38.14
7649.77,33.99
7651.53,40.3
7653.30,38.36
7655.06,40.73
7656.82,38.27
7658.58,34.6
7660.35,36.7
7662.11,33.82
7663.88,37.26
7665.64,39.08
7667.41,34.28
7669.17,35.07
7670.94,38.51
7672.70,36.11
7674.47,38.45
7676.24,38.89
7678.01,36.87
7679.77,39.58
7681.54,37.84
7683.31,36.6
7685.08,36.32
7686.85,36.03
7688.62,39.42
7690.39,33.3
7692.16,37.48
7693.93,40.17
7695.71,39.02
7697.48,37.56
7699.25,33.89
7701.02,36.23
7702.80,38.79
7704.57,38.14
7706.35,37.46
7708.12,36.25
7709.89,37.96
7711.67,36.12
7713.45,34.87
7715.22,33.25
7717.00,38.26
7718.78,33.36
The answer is 39.42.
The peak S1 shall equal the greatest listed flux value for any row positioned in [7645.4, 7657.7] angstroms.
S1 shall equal 41.83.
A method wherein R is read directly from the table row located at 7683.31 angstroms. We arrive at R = 36.6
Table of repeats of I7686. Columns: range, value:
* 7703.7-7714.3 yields 38.14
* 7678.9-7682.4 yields 39.58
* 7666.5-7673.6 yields 38.51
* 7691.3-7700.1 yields 40.17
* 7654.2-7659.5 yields 40.73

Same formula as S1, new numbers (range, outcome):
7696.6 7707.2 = 38.79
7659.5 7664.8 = 37.26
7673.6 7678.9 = 38.89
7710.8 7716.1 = 36.12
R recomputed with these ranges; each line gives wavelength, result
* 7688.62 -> 39.42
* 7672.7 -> 36.11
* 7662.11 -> 33.82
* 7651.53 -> 40.3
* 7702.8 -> 38.79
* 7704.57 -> 38.14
